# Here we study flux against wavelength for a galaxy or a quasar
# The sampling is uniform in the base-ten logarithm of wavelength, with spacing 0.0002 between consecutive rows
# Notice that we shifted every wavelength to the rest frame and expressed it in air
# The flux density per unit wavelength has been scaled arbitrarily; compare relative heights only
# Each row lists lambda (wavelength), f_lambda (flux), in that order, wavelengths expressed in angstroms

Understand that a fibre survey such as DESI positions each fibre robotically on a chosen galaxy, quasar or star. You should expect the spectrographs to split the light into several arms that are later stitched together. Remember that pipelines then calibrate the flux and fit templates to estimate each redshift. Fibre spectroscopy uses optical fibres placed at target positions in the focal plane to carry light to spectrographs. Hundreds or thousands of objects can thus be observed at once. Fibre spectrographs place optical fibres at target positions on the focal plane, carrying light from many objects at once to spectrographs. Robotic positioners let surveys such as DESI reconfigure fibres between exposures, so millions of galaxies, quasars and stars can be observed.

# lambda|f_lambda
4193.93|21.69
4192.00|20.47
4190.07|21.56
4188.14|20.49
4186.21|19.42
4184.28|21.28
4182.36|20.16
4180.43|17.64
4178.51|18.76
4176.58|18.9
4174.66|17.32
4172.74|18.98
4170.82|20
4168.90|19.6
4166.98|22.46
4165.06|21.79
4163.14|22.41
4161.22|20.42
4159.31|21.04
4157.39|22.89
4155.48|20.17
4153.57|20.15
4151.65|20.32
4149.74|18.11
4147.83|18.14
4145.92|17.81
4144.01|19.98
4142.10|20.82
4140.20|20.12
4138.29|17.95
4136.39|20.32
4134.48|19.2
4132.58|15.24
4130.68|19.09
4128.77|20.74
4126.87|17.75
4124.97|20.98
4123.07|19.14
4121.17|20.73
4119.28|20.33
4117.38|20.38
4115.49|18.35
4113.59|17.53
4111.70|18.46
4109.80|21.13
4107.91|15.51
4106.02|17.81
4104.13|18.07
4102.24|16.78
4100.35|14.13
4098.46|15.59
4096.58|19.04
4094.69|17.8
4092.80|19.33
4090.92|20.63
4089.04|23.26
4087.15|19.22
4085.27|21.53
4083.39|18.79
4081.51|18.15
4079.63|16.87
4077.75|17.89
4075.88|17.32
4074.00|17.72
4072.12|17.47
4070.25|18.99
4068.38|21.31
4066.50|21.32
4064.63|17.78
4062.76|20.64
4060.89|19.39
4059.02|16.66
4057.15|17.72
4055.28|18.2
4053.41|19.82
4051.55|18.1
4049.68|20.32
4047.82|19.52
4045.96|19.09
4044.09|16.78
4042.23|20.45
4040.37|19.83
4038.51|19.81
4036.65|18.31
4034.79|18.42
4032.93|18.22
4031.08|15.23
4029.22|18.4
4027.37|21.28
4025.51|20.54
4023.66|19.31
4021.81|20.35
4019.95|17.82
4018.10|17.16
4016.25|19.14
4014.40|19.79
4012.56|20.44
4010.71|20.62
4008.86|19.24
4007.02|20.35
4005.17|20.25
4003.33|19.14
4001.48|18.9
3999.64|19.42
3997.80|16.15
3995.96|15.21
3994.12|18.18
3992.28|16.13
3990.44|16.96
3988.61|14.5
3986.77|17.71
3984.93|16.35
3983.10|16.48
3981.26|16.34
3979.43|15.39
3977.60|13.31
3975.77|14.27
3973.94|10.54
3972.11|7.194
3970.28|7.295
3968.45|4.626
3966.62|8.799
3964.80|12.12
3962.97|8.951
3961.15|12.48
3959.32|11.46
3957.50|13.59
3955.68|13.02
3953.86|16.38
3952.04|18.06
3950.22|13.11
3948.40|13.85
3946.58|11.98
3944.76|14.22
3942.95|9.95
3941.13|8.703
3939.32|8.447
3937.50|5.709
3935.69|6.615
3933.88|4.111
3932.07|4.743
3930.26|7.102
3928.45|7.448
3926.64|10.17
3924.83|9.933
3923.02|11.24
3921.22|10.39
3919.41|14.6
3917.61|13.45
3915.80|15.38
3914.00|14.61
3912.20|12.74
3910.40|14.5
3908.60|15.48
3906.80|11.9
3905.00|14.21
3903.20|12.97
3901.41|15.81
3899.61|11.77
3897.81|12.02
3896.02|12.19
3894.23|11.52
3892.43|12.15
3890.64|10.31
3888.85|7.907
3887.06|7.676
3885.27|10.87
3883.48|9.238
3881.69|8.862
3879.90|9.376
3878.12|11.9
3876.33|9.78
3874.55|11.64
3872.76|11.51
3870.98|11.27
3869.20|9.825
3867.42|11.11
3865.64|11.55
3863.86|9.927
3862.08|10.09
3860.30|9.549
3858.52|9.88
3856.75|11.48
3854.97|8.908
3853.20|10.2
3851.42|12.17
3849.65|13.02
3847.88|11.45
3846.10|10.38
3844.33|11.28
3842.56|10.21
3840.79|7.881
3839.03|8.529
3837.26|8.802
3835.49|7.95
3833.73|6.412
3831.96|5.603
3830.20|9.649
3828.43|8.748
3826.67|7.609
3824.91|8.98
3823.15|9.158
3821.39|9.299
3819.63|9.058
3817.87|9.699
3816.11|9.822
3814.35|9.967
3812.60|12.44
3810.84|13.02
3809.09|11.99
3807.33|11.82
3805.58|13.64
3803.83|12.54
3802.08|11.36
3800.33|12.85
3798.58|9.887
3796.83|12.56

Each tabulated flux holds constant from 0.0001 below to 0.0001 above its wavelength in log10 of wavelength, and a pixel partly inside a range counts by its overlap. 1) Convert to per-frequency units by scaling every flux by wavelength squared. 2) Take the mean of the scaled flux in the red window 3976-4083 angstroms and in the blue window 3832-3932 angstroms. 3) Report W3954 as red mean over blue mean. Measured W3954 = 1.8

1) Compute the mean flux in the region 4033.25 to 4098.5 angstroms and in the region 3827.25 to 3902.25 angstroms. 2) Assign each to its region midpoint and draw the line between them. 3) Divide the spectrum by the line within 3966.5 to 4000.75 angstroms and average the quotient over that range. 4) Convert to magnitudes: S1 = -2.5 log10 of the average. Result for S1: 0.103 mag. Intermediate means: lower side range 10.2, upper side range 19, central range 14.1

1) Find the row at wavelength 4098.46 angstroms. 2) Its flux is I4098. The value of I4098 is 15.59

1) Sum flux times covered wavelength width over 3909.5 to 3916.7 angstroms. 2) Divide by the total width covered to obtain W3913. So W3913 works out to 14.3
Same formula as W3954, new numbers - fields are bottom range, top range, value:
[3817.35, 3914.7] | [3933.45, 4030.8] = 1.49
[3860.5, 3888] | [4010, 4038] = 1.99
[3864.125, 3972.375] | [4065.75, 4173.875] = 1.93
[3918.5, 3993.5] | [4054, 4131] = 1.73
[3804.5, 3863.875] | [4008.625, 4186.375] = 2.20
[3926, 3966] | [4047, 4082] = 1.88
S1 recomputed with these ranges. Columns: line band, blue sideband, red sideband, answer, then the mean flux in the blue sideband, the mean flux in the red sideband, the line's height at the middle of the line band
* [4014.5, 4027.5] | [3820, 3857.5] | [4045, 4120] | -0.178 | 9.41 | 18.7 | 16.3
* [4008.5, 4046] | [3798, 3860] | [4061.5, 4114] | -0.149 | 10.2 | 18.6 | 16.6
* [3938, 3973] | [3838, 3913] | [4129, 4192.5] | 0.200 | 11.1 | 19.8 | 13.5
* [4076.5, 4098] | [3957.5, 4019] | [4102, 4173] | -0.065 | 15.3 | 19.5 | 18.1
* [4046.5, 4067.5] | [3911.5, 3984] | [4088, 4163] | -0.184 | 11.2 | 19.1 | 16.1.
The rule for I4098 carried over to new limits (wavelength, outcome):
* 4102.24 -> 16.78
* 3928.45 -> 7.448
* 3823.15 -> 9.158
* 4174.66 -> 17.32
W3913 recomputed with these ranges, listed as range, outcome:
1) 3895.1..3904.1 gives 13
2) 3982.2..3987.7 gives 16.8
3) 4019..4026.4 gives 19.5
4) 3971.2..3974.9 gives 8.94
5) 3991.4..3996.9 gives 16.5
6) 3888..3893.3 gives 10.1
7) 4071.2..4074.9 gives 17.6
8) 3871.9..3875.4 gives 11.6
